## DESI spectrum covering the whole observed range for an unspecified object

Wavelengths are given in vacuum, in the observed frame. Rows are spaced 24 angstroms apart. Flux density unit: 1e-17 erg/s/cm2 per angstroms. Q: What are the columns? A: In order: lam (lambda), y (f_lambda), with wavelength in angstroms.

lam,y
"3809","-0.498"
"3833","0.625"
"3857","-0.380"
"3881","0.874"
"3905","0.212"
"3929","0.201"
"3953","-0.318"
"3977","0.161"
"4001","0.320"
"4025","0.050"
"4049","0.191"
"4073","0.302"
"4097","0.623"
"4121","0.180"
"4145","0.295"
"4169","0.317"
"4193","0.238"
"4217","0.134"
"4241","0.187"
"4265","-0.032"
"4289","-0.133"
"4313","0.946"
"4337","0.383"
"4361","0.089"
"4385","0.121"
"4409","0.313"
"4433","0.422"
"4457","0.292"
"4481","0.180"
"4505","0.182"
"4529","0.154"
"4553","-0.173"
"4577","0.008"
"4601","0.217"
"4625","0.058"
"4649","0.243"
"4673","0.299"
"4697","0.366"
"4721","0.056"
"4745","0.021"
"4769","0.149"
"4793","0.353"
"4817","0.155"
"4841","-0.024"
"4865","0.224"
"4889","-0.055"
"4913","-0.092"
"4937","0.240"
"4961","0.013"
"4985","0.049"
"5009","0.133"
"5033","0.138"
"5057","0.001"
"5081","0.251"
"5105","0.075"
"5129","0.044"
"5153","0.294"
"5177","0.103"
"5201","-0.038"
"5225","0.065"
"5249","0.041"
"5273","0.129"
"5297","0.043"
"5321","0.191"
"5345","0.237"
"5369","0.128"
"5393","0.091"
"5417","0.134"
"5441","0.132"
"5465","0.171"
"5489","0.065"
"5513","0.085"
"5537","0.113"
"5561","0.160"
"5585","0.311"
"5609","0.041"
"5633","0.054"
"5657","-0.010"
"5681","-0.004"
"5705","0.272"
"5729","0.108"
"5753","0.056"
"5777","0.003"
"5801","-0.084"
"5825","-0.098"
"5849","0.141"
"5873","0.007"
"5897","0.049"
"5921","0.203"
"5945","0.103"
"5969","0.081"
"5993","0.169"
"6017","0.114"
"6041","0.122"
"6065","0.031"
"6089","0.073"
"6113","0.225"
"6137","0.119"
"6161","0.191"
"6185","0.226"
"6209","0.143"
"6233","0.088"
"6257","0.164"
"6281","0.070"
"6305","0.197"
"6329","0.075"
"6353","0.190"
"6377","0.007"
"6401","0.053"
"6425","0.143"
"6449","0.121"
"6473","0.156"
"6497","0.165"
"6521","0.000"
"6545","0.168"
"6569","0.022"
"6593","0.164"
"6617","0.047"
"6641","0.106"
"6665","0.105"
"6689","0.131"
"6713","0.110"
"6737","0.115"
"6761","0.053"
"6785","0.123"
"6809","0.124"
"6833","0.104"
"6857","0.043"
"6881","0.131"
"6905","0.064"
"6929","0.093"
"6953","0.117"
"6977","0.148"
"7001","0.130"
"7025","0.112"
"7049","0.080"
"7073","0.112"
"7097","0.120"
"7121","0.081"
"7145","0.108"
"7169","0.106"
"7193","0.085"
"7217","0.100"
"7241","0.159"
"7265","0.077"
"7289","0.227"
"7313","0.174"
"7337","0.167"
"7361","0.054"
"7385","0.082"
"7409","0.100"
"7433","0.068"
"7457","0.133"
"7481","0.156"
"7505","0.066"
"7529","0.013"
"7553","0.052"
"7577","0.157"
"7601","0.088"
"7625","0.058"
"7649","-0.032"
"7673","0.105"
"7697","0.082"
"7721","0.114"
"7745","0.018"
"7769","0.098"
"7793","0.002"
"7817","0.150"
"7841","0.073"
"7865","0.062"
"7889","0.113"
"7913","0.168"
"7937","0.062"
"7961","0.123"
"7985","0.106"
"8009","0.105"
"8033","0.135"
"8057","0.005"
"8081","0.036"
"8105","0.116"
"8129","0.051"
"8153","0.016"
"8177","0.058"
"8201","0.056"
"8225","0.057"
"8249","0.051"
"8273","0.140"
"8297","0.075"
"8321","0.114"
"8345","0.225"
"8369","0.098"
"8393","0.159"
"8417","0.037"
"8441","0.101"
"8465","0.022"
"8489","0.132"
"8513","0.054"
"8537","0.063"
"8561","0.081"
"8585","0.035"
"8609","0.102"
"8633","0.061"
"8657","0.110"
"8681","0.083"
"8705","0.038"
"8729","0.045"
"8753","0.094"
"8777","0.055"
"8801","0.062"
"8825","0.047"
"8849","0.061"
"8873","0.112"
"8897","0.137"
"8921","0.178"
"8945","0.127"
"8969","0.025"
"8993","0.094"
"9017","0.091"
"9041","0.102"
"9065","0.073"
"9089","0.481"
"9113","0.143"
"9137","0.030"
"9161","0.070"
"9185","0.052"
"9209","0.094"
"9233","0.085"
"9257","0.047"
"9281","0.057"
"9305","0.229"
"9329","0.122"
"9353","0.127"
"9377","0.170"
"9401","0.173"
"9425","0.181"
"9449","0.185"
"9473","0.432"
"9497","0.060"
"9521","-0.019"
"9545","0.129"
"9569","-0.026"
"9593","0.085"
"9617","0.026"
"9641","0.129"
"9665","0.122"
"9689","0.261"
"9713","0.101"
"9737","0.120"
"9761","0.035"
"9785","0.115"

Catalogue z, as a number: 1.439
